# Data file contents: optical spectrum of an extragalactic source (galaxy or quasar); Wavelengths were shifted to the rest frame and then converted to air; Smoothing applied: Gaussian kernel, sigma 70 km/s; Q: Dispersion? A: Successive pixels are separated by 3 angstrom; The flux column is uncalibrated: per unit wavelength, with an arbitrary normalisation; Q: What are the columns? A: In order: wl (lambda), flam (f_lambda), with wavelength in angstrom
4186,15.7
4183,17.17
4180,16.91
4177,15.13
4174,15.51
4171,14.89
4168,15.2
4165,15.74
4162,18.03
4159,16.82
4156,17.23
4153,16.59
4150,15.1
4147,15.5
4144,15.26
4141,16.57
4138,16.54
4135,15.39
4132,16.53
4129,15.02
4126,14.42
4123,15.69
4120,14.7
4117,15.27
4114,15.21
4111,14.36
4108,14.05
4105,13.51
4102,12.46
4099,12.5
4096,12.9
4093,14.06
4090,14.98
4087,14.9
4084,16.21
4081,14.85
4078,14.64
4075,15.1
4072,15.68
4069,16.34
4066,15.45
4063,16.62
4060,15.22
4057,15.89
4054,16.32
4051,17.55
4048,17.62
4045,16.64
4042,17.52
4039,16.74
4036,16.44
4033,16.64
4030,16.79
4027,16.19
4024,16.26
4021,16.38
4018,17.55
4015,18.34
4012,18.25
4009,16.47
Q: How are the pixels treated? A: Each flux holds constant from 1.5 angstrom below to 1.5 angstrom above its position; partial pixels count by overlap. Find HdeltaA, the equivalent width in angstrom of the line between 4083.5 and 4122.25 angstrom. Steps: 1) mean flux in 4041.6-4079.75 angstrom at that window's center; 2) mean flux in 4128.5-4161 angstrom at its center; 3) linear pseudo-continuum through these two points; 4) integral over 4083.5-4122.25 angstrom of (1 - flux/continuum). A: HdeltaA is 4.6 angstrom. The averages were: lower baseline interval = 16.2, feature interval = 14.2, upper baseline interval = 16.1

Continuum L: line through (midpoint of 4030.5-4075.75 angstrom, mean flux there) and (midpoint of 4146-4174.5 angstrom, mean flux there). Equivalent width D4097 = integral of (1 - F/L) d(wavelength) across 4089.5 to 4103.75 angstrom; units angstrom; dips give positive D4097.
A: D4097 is 2.64 angstrom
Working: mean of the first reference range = 16.4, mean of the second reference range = 16.1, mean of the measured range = 13.3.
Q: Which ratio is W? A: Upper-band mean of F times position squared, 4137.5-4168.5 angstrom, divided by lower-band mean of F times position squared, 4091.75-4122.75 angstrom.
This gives 1.2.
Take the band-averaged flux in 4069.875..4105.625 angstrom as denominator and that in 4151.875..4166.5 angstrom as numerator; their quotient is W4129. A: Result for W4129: 1.18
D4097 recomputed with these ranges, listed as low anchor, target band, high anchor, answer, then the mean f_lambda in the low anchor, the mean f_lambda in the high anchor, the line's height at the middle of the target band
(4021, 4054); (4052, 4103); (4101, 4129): 2.0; 16.8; 14.5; 15.6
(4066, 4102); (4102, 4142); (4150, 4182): 0.8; 14.7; 16.2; 15.4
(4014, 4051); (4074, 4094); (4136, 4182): 1.9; 16.9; 16.1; 16.6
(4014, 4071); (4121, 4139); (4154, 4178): 0.8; 16.6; 16.1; 16.3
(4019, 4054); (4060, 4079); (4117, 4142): 0.8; 16.8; 15.6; 16.4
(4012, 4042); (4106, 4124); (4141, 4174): 1.7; 16.9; 16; 16.3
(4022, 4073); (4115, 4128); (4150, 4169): 1.2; 16.5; 16.5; 16.5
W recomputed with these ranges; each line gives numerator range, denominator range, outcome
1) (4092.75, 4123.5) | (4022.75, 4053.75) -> 0.86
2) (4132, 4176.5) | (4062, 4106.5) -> 1.13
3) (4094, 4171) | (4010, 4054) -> 0.94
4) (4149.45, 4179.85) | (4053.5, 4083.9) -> 1.08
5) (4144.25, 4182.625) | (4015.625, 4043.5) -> 1.02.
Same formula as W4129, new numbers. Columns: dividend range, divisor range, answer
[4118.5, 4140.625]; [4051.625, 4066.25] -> 0.97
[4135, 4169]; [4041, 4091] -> 1.02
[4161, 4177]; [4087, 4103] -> 1.16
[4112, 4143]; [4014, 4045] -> 0.92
